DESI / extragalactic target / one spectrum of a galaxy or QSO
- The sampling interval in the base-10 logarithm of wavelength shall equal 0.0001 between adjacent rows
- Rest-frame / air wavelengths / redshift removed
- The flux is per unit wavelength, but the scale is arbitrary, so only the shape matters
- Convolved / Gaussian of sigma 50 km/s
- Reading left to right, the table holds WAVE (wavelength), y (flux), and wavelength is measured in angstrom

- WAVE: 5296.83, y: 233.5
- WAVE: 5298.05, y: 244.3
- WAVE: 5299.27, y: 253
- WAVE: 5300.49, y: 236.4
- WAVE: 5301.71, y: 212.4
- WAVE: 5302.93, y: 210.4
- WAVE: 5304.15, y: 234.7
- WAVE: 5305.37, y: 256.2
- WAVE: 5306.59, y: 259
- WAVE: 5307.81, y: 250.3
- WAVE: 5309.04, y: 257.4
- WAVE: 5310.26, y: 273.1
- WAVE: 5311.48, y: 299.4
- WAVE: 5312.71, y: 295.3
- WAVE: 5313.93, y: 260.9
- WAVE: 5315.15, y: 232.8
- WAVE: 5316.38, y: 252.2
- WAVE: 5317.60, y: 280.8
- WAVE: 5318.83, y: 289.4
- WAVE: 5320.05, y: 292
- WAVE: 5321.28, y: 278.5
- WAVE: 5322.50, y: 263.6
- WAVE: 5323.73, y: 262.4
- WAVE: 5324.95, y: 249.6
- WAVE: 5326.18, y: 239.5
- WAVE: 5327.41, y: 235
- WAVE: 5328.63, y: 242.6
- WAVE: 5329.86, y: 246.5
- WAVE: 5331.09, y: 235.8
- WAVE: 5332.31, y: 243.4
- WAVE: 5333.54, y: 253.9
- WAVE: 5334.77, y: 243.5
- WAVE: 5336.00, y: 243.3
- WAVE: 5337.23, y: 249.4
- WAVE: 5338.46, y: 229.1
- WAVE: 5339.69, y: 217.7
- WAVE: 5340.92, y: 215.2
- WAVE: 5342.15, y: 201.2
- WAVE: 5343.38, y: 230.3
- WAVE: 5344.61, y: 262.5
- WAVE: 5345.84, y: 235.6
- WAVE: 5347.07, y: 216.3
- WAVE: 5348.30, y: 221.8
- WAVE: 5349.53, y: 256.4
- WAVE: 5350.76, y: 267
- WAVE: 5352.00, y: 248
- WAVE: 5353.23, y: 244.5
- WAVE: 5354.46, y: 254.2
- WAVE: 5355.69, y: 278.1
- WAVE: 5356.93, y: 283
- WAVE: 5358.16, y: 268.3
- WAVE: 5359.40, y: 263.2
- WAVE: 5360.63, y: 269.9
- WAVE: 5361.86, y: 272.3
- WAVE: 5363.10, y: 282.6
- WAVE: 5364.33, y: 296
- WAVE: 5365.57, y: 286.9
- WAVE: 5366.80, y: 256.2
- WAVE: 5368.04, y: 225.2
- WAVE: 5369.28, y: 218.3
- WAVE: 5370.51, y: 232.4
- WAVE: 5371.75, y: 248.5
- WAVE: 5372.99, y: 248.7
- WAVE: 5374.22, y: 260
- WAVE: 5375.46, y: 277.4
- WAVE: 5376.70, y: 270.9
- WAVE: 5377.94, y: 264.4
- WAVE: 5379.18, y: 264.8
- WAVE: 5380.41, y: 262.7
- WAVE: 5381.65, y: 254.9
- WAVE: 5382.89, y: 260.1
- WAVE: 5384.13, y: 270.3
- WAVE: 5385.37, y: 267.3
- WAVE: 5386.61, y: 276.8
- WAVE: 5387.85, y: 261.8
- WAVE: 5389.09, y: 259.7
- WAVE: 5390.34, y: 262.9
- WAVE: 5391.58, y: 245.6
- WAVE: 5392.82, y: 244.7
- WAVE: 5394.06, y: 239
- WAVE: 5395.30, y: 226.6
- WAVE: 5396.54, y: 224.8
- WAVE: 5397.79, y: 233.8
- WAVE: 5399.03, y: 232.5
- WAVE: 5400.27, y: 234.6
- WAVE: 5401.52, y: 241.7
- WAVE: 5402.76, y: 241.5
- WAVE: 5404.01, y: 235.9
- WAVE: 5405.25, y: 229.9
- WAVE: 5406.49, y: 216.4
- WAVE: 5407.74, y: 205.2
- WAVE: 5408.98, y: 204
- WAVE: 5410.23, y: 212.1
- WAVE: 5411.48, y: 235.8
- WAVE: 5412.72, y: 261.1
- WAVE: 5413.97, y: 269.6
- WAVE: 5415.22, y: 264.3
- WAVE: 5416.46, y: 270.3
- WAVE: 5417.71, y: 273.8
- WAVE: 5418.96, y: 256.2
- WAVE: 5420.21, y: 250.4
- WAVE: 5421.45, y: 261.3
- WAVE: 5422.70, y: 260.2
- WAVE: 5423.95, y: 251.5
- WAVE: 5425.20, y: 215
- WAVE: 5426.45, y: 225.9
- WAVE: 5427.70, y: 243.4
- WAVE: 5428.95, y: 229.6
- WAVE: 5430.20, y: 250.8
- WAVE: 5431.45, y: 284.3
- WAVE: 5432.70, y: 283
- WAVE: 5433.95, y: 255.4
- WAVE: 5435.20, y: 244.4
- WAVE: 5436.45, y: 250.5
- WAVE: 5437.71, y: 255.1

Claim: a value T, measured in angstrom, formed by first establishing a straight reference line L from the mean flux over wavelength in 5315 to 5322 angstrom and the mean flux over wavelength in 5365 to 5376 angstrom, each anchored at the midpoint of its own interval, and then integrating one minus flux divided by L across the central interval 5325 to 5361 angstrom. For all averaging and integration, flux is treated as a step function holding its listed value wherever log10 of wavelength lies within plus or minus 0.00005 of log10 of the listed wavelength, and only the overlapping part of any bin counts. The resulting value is 2.4 angstrom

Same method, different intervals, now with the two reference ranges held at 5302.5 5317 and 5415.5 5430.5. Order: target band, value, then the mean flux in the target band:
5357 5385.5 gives -1.0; 262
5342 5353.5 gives 0.7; 240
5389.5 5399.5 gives 0.5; 239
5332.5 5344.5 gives 1.0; 233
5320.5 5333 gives 0.3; 250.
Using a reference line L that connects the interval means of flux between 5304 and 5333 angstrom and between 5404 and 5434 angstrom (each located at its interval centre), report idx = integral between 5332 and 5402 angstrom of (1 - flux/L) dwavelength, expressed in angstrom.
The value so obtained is 0.6 angstrom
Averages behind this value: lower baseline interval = 260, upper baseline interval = 246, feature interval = 251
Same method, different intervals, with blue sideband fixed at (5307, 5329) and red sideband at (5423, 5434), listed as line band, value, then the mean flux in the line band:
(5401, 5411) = 1.1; 223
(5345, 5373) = 0.3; 256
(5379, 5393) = -0.4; 261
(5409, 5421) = -0.1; 252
